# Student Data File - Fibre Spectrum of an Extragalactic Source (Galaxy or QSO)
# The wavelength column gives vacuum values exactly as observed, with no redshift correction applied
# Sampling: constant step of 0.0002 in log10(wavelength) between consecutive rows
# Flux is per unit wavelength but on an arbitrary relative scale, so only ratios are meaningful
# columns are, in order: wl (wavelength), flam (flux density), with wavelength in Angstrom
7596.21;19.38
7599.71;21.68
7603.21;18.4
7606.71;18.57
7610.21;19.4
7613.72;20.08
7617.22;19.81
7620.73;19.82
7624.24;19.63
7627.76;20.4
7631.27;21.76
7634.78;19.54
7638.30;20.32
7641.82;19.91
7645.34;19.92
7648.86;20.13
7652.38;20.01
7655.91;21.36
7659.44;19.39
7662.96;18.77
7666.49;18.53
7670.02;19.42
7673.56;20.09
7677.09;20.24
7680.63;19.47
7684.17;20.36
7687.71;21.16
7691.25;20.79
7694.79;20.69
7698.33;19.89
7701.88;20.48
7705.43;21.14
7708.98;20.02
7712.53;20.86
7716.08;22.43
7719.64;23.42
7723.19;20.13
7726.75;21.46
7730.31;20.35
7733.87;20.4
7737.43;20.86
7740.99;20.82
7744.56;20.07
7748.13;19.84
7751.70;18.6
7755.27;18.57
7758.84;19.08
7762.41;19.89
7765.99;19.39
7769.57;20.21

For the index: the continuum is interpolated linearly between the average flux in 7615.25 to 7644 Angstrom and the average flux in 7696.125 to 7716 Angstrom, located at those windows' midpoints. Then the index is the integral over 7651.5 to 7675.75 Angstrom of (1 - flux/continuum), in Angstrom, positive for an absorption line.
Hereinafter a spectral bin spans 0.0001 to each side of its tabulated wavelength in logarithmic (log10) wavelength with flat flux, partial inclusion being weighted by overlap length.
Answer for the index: 0.9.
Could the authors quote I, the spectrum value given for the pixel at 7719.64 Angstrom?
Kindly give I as 23.42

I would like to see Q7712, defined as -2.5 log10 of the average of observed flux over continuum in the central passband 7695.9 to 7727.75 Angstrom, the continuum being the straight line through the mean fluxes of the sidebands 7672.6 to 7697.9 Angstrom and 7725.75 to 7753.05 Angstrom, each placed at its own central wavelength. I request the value -0.038 mag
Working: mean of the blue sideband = 20.4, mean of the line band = 21.1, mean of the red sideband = 20.3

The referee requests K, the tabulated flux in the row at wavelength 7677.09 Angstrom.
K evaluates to 20.24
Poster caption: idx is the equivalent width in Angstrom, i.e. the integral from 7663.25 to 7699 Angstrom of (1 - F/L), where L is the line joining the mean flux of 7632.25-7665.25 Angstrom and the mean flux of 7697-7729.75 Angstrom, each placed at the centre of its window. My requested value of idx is 0.9 Angstrom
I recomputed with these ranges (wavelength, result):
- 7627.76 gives 20.4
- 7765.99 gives 19.39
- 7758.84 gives 19.08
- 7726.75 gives 21.46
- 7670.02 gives 19.42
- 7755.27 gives 18.57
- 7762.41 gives 19.89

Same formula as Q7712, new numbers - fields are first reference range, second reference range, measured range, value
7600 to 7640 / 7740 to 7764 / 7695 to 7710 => -0.04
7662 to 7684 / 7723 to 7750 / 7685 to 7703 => -0.04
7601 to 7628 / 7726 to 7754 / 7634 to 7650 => -0.02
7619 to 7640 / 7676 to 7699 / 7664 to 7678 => 0.05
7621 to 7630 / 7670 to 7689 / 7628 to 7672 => 0.01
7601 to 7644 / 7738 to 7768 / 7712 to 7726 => -0.11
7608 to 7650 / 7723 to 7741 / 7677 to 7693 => 0.00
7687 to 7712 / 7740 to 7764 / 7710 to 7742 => -0.06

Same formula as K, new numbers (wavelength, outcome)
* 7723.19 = 20.13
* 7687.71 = 21.16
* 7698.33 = 19.89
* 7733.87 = 20.4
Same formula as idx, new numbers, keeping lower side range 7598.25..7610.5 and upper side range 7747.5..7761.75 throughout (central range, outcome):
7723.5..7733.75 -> -0.86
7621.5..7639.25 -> -0.82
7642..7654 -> -0.40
